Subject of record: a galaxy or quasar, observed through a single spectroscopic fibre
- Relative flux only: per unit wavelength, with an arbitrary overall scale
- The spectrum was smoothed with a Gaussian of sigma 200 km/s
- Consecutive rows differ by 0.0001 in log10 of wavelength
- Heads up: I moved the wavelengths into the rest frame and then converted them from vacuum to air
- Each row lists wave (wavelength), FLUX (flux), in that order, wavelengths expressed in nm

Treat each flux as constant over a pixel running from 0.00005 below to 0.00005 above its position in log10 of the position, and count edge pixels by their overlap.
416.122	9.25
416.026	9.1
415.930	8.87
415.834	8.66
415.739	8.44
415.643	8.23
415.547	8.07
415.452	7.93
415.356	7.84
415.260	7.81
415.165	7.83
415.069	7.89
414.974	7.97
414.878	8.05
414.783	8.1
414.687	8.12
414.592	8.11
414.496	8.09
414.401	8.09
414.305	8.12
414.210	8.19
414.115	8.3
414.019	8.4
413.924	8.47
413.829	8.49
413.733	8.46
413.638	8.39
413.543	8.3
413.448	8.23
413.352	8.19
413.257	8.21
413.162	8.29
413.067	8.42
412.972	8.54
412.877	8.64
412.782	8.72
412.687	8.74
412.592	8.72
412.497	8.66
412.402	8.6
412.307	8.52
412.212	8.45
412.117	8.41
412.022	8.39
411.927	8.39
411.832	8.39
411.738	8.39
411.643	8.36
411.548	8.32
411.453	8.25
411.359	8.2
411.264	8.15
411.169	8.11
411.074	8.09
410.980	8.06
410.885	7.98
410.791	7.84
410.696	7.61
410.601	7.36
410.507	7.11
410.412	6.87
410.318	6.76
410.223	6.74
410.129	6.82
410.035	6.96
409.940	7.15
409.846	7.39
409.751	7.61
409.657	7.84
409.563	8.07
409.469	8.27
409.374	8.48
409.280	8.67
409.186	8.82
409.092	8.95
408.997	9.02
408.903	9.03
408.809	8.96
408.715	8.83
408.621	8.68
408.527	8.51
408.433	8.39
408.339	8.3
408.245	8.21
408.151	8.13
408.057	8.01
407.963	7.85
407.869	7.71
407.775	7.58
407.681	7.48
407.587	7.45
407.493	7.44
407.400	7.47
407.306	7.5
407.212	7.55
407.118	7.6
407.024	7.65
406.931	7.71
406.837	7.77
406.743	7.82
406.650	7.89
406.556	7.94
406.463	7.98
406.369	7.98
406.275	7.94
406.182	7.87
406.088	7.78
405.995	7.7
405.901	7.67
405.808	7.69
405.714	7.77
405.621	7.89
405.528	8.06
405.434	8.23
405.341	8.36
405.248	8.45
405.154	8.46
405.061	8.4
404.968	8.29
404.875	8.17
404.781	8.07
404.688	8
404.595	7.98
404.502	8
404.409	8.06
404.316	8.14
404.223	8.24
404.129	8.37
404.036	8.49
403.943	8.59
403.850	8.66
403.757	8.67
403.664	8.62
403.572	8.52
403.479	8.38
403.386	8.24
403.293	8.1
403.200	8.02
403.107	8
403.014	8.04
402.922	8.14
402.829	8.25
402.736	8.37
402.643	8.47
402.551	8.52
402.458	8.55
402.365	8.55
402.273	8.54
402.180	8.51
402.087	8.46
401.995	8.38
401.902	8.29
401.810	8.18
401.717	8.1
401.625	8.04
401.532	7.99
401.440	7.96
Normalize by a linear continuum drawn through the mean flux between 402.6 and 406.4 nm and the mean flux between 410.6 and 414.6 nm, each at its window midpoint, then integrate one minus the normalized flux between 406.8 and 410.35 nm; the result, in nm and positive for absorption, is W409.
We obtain 0.13 nm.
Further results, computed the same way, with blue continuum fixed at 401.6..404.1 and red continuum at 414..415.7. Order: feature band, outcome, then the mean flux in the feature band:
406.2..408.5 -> 0.12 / 7.81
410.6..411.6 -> 0.02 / 8.02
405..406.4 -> 0.05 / 8.02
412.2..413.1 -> -0.06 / 8.61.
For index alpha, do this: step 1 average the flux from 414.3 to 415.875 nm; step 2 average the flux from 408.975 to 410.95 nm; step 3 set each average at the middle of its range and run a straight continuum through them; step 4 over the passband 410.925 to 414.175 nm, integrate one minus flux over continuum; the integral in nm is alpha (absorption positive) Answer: -0.20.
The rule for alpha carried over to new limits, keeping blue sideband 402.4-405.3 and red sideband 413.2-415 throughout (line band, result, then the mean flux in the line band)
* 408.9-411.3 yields 0.13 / 7.81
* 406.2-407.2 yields 0.06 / 7.82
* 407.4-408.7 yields 0.04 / 7.99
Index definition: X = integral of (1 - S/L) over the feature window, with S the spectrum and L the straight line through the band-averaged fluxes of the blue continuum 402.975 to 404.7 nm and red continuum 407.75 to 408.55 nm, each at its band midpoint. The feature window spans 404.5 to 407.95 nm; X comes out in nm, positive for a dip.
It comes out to 0.125 nm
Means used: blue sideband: 8.27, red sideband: 8.08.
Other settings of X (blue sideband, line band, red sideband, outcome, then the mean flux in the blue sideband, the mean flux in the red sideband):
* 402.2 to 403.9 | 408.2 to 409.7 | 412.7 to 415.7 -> -0.05 nm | 8.37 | 8.22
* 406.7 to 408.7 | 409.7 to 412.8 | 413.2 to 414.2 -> 0.08 nm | 7.86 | 8.34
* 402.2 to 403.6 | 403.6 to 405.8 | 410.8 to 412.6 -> 0.02 nm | 8.31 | 8.32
